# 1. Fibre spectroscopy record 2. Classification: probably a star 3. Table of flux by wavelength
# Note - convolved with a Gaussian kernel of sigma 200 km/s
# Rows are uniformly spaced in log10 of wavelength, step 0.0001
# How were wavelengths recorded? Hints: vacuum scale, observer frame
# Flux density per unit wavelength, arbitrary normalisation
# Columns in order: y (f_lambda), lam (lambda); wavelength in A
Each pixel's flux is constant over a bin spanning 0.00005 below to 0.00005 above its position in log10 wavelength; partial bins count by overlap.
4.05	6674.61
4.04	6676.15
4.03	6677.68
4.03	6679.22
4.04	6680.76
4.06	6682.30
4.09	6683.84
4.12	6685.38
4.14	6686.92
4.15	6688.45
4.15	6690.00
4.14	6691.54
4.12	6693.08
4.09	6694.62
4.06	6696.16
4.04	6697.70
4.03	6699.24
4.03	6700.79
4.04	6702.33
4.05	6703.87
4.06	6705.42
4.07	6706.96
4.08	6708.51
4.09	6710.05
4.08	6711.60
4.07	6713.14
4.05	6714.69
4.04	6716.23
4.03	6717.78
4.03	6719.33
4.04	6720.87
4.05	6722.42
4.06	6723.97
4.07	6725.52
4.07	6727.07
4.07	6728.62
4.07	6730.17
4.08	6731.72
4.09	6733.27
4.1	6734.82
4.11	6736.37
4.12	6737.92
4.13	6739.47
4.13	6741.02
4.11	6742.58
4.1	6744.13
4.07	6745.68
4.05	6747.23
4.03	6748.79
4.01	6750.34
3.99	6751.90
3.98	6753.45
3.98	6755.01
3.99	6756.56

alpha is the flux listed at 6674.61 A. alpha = 4.05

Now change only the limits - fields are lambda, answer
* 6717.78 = 4.03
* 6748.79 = 4.03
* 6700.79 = 4.03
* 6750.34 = 4.01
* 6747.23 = 4.05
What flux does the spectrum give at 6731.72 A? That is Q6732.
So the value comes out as 4.08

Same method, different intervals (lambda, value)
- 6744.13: 4.1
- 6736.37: 4.11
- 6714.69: 4.05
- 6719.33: 4.03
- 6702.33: 4.04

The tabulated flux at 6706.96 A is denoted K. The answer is 4.07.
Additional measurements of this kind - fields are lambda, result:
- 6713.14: 4.07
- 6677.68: 4.03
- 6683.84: 4.09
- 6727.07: 4.07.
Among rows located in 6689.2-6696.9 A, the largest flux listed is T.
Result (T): 4.15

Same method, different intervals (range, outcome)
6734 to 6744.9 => 4.13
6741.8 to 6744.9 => 4.11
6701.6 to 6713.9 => 4.09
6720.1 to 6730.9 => 4.07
